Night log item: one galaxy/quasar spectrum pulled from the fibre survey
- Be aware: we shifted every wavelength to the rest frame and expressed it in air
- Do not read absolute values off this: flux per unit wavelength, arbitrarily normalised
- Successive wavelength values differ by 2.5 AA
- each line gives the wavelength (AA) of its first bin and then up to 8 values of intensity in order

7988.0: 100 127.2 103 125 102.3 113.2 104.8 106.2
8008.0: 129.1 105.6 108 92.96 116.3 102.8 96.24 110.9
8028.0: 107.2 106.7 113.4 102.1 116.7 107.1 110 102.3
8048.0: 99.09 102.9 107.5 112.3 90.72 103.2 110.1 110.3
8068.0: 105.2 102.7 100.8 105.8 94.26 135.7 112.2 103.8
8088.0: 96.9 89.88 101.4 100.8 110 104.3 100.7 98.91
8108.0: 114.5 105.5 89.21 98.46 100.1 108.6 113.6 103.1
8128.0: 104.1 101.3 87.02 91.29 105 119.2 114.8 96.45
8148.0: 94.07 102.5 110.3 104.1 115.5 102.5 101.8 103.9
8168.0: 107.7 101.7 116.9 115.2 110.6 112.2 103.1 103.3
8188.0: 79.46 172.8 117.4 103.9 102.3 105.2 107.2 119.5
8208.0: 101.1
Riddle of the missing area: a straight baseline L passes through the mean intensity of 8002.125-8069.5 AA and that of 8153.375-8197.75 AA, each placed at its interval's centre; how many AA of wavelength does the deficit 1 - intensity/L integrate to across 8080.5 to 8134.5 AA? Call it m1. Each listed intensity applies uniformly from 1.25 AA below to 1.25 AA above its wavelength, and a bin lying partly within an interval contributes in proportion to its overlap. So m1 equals 2.74 AA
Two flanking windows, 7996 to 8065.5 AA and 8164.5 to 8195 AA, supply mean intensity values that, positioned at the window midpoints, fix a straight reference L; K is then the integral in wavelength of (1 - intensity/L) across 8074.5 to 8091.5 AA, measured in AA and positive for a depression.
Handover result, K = 0.46 AA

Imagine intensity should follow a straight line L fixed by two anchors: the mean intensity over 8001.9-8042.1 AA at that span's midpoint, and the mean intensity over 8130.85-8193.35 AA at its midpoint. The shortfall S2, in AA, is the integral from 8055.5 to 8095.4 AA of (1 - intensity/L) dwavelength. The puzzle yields 1.2 AA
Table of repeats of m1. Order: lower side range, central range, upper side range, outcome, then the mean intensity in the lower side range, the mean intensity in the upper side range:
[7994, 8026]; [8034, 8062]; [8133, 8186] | 0.8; 109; 106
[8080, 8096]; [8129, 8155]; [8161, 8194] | 1.5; 105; 111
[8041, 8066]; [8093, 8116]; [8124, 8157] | 0.2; 105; 103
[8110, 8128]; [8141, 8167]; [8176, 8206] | 0.4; 103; 111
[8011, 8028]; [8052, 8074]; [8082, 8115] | -0.3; 105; 102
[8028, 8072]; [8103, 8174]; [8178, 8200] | 3.6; 106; 112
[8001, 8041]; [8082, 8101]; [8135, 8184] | 0.9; 108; 107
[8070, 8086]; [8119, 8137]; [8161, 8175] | 1.0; 108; 107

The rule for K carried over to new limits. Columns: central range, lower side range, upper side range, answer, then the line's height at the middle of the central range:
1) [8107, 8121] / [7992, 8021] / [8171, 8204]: 1.1 AA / 111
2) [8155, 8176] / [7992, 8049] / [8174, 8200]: 0.7 AA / 111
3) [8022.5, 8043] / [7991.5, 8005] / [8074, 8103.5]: 0.0 AA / 108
